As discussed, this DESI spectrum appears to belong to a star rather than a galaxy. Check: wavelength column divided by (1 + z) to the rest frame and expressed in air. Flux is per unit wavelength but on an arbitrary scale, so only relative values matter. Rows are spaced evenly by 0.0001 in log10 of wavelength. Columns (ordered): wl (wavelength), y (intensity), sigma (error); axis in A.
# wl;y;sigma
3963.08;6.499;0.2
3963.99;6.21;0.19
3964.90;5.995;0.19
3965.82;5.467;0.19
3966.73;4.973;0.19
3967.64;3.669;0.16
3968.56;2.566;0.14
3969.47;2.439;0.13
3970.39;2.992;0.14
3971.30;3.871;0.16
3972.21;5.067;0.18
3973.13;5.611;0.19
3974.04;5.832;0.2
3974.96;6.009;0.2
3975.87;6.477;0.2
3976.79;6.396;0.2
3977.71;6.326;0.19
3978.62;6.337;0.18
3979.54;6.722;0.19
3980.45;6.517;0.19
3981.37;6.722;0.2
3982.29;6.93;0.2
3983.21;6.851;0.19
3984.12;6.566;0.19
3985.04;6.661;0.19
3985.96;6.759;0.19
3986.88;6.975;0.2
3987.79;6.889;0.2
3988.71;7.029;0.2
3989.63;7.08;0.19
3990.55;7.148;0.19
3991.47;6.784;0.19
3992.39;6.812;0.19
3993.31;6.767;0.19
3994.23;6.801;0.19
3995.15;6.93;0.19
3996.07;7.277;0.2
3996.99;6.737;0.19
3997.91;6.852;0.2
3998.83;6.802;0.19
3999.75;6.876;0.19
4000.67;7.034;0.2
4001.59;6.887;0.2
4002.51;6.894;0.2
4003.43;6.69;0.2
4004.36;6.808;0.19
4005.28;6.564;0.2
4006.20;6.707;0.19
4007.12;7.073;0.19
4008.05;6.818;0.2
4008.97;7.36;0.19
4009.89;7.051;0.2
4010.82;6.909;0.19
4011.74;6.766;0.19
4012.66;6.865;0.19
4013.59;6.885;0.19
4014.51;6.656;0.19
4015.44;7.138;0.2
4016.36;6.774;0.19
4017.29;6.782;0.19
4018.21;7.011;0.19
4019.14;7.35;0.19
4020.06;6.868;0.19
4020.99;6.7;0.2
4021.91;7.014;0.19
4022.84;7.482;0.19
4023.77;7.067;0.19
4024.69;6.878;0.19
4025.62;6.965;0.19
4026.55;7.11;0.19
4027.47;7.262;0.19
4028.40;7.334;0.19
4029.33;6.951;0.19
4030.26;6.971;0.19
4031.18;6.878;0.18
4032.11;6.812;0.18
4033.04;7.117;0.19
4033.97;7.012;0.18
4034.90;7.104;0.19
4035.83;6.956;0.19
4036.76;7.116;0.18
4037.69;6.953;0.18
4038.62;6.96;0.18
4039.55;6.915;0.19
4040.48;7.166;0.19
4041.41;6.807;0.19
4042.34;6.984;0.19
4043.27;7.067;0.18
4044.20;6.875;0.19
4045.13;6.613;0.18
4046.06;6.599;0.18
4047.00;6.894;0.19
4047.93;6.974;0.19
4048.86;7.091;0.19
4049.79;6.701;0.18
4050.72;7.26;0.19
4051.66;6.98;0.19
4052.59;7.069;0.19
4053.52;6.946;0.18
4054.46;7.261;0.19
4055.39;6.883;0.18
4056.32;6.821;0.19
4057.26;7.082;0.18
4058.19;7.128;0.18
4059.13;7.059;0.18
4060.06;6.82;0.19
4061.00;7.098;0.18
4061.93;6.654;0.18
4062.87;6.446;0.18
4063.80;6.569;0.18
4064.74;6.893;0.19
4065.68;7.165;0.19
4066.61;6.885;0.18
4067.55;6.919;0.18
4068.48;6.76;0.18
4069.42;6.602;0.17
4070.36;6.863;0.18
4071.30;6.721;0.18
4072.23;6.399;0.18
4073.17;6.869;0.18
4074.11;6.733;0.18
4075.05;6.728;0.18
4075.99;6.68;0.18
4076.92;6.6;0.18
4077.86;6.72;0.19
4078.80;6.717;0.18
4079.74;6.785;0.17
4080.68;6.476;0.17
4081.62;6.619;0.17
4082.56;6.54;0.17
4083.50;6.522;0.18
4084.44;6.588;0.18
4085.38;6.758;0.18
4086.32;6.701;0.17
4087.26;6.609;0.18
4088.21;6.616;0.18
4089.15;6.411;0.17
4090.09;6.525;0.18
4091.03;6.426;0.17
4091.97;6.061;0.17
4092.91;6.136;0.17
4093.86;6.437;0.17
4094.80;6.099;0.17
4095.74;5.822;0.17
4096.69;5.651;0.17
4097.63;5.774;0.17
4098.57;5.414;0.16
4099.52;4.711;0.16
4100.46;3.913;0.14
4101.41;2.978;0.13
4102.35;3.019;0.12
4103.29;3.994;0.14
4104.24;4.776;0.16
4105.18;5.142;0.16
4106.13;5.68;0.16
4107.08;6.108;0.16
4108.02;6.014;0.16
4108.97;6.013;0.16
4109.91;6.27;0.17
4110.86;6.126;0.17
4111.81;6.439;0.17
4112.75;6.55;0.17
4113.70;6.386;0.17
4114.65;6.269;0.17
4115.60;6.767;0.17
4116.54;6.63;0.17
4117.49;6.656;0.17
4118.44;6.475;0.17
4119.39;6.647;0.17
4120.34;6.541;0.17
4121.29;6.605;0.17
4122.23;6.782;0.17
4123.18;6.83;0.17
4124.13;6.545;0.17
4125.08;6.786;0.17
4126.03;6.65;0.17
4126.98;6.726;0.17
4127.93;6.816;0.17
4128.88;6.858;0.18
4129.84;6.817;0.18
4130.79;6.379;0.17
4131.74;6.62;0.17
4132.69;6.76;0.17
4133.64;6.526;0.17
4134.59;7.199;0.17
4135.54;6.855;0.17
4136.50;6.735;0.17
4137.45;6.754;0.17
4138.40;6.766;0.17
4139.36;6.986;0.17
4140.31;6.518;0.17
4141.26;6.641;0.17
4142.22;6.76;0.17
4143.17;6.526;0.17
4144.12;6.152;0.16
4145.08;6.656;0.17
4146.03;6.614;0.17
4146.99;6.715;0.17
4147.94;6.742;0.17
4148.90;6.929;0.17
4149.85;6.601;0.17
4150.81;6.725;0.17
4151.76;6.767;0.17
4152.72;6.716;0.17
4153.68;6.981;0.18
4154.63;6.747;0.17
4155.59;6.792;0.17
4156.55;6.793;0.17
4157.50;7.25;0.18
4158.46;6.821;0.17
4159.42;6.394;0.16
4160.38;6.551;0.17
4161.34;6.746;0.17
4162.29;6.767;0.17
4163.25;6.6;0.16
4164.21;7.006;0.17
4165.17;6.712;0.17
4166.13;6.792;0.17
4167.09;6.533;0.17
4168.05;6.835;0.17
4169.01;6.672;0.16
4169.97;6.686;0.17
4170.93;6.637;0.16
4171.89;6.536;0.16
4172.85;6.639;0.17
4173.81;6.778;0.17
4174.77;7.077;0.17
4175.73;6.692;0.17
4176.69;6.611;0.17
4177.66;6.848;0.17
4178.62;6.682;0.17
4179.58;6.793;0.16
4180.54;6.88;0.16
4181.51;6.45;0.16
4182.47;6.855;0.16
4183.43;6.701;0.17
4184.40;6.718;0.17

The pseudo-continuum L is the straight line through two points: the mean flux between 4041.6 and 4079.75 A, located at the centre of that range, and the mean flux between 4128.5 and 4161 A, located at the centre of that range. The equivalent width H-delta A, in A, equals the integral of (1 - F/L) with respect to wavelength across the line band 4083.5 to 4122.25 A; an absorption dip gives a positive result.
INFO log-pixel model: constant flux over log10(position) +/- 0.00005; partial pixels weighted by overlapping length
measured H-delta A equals 4.9 A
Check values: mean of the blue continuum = 6.85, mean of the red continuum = 6.72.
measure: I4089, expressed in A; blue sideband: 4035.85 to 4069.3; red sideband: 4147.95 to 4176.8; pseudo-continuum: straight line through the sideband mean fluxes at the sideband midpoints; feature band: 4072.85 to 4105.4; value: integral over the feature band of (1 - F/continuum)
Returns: 4.31 A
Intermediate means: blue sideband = 6.92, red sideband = 6.75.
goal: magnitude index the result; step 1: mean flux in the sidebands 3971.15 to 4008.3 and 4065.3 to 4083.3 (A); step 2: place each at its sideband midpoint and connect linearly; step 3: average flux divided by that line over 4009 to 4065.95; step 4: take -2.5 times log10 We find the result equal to -0.04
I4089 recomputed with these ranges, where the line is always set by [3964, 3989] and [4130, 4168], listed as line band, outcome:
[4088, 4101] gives 1.2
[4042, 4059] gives -2.2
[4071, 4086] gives -0.8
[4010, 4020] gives -1.6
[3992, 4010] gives -3.1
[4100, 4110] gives 2.5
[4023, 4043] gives -3.2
